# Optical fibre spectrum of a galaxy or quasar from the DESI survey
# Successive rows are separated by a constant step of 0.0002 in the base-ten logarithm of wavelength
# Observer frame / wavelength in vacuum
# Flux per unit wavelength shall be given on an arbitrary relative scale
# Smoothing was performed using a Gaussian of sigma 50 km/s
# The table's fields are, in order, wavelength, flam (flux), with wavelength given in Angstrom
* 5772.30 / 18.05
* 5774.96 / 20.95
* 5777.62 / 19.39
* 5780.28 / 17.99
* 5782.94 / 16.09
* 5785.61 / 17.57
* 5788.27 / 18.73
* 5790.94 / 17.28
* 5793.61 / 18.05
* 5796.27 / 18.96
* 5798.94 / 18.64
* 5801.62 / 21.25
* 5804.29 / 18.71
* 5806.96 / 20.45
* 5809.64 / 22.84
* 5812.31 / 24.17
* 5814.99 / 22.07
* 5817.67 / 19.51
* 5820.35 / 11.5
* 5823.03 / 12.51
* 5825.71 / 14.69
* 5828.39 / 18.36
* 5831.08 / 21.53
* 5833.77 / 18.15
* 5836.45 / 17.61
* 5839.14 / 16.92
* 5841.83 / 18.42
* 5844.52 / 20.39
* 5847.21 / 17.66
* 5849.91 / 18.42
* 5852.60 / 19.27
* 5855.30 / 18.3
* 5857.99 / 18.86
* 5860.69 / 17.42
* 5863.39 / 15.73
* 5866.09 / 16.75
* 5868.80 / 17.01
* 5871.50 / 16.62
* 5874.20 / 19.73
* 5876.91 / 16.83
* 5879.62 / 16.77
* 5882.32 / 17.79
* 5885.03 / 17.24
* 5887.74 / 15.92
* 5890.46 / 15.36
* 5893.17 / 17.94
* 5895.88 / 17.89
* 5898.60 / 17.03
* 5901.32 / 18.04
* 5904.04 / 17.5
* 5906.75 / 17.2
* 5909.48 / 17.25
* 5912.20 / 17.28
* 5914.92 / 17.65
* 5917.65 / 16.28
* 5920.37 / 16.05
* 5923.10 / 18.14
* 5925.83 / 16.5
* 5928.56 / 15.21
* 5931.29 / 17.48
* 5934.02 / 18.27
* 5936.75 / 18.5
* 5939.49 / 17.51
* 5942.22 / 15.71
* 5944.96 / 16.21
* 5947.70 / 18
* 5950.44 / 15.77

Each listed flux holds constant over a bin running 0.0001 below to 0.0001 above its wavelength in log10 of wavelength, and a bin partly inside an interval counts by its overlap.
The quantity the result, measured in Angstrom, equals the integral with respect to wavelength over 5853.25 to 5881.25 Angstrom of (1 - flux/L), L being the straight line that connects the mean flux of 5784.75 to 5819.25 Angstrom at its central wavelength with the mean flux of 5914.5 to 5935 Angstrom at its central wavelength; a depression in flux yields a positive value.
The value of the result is 1.26 Angstrom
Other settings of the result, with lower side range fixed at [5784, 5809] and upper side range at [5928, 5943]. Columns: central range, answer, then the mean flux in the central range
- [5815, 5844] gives 2.0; 17.3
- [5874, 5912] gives 1.1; 17.2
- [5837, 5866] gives 0.3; 18.1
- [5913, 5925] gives 0.3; 17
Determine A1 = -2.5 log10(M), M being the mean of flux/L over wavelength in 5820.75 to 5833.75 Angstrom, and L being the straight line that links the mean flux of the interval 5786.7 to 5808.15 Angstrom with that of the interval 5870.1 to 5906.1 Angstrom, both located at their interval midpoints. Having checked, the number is 0.12 mag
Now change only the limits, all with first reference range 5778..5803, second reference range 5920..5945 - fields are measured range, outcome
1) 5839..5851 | -0.04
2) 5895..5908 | -0.01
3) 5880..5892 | 0.05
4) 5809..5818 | -0.23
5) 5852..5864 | -0.02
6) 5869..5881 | 0.01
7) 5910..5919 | 0.01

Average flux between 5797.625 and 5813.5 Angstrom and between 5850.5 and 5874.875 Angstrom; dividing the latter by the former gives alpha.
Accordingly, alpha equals 0.8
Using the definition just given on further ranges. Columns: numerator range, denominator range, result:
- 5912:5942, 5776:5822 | 0.90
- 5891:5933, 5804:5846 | 0.92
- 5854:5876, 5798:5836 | 0.93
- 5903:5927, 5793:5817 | 0.83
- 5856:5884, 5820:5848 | 1.01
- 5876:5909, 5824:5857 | 0.94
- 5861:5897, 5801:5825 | 0.90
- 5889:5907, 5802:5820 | 0.83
